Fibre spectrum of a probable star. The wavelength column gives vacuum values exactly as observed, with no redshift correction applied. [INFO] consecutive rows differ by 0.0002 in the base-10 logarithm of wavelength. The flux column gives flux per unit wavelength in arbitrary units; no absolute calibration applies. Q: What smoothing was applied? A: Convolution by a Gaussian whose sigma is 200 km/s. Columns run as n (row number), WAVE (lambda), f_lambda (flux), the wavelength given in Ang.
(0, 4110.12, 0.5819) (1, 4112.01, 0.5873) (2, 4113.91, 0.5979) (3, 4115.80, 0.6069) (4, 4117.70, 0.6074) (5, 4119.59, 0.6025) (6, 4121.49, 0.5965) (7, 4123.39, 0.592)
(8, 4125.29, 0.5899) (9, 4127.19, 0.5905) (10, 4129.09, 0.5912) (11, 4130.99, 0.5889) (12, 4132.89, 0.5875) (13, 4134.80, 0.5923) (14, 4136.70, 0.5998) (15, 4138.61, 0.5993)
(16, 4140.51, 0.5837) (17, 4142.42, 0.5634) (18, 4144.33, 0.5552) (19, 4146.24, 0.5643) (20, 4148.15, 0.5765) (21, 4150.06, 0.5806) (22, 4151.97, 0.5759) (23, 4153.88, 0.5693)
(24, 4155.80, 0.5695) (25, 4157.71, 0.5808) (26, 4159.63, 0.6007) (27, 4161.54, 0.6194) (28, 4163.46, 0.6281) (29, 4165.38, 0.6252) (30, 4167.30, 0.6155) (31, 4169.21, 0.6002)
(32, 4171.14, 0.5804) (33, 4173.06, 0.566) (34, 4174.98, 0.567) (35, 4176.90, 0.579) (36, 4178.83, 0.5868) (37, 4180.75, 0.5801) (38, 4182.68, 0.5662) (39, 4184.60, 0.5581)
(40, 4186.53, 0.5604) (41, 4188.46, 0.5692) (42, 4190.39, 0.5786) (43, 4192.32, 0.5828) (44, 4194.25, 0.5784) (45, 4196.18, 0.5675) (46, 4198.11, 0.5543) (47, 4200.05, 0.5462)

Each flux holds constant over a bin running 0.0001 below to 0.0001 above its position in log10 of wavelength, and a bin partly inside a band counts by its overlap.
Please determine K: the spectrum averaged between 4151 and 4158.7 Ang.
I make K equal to 0.574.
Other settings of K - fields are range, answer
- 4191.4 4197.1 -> 0.577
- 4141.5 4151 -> 0.568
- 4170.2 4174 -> 0.573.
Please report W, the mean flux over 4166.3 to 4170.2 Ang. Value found 0.608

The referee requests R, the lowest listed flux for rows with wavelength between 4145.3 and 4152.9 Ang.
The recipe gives 0.5643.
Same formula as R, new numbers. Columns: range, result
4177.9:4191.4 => 0.5581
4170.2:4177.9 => 0.566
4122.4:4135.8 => 0.5875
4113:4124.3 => 0.592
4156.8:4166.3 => 0.5808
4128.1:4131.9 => 0.5889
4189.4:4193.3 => 0.5786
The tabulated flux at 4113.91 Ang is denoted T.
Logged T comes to 0.5979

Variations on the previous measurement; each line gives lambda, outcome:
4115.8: 0.6069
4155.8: 0.5695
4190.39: 0.5786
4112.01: 0.5873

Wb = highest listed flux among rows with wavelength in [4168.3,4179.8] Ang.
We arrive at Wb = 0.6002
